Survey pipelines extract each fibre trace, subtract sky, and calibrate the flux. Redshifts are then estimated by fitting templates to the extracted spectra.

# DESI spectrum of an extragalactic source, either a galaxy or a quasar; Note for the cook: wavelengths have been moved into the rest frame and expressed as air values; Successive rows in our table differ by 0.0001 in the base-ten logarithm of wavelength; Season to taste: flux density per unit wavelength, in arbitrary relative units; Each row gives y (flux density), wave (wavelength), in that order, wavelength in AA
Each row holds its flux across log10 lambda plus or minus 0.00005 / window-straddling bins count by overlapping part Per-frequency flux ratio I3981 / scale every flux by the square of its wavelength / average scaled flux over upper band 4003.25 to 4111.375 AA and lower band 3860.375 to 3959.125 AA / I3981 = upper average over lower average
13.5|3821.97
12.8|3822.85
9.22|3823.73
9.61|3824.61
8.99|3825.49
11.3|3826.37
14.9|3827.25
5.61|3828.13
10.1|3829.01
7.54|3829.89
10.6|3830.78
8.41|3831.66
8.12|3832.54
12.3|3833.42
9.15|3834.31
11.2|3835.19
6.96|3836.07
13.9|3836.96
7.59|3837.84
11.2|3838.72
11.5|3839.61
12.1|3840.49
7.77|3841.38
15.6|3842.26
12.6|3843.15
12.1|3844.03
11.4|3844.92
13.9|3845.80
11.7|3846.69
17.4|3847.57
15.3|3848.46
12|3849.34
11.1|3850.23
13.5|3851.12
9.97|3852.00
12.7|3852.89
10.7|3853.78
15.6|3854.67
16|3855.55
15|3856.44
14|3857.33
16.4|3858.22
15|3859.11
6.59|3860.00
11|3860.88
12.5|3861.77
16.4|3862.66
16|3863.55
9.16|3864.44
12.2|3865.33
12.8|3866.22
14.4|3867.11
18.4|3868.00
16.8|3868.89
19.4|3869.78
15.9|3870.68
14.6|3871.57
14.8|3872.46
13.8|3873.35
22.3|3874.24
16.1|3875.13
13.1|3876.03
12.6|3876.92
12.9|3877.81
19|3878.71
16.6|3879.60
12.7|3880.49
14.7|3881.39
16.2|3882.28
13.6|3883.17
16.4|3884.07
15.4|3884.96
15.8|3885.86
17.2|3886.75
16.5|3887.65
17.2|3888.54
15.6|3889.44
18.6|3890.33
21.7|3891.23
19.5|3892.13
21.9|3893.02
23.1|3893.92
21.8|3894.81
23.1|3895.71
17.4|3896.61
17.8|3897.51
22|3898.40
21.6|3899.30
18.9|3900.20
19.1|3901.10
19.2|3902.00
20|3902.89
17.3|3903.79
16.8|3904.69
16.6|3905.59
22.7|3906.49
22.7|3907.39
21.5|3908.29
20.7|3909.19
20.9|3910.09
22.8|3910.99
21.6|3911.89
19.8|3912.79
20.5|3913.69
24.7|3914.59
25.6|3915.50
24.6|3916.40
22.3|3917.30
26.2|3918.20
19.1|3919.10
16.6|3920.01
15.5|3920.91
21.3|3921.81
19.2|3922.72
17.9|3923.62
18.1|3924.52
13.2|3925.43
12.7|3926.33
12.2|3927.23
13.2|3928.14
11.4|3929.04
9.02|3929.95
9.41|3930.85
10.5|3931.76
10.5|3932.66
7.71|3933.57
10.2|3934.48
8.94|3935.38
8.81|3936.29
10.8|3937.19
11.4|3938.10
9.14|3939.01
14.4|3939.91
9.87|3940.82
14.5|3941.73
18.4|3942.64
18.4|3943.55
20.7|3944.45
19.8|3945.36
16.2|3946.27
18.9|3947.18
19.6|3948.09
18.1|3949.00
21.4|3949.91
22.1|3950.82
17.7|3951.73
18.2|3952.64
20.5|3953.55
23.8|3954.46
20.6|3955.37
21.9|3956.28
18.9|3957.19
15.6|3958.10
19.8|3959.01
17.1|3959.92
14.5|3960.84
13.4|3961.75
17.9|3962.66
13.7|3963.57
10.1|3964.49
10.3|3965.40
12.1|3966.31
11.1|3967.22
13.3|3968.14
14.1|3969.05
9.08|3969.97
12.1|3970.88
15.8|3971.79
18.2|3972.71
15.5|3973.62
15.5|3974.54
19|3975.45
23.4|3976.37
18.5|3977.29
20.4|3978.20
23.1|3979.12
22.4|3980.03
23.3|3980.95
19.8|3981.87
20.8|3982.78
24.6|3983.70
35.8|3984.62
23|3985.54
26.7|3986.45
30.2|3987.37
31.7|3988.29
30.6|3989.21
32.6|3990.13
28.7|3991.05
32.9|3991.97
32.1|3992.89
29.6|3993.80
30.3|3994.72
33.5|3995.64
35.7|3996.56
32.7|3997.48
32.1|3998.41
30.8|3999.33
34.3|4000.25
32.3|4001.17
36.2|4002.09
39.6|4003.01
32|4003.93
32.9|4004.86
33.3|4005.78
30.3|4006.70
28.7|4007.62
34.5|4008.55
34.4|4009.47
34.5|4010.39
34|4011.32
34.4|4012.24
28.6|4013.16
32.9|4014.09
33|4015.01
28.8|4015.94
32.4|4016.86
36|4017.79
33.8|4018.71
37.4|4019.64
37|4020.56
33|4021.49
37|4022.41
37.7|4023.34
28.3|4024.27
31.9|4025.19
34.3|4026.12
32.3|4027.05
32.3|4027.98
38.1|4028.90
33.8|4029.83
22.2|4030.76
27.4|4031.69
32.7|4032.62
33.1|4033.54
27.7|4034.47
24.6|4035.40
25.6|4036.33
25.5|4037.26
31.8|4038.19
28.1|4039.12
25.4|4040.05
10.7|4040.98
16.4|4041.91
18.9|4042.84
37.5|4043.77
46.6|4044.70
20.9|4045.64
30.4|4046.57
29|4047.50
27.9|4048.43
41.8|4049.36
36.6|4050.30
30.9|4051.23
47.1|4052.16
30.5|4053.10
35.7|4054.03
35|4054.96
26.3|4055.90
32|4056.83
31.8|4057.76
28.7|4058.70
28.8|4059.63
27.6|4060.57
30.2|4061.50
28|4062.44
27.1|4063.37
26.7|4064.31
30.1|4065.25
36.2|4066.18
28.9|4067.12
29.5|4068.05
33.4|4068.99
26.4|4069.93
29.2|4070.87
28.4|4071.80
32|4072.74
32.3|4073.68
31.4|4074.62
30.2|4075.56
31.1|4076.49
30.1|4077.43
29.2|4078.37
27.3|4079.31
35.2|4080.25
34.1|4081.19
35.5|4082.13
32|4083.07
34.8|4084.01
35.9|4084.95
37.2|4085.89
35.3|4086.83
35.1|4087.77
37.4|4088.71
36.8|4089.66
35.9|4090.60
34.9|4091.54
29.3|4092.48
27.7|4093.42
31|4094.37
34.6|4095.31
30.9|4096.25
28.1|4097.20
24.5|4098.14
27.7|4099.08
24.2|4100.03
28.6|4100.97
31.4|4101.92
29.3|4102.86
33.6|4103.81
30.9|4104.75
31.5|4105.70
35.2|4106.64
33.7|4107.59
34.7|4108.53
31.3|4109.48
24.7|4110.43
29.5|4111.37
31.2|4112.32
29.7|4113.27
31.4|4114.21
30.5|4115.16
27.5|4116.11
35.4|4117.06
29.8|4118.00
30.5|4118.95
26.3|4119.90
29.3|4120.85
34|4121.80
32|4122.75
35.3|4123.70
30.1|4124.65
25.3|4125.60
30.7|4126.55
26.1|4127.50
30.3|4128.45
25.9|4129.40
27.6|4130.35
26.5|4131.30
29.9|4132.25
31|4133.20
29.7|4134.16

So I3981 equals 2.0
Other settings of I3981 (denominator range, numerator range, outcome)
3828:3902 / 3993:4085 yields 2.35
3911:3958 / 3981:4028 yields 1.97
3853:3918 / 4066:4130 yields 1.98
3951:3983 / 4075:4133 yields 1.93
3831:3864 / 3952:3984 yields 1.50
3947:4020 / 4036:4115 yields 1.29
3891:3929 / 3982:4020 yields 1.69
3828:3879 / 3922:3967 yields 1.23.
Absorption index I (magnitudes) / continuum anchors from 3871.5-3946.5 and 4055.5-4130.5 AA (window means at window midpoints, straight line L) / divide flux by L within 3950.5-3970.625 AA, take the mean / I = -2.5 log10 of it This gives 0.28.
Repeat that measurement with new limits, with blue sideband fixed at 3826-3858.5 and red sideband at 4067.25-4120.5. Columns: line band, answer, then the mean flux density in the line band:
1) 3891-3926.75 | -0.19 mag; 20.2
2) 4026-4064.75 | -0.09 mag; 29.9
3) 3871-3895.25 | -0.12 mag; 16.8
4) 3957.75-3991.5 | 0.14 mag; 19.6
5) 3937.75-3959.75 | 0.12 mag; 17.9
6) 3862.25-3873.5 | -0.09 mag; 15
